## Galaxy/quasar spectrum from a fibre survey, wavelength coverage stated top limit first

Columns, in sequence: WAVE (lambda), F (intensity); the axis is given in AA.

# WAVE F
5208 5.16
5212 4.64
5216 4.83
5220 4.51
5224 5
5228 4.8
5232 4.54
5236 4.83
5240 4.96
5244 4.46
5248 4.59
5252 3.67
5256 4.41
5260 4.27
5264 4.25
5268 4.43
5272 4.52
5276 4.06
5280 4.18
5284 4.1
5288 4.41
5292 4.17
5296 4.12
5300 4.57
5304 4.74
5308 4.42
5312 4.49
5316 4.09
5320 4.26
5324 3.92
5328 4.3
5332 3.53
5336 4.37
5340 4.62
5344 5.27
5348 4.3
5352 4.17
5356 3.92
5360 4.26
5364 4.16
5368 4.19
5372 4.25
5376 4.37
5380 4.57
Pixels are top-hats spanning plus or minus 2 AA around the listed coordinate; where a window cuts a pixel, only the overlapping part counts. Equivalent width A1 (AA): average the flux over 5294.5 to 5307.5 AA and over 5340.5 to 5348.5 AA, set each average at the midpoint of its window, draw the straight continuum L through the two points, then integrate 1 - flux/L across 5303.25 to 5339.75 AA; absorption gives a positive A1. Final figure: 3.2 AA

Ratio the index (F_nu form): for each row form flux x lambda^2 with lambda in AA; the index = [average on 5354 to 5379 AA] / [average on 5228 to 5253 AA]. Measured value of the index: 1.0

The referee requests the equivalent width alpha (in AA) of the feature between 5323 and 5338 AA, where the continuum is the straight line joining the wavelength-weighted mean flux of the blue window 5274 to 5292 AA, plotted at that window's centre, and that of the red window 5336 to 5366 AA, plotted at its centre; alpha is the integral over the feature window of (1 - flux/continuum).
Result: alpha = 1.0 AA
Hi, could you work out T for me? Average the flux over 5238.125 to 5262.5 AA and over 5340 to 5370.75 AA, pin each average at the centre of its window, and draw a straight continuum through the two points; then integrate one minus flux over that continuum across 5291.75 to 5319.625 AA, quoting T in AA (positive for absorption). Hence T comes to -0.1 AA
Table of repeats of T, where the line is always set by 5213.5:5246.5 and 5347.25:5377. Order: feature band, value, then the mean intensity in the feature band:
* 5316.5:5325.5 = 0.54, 4.1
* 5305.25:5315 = -0.07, 4.44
